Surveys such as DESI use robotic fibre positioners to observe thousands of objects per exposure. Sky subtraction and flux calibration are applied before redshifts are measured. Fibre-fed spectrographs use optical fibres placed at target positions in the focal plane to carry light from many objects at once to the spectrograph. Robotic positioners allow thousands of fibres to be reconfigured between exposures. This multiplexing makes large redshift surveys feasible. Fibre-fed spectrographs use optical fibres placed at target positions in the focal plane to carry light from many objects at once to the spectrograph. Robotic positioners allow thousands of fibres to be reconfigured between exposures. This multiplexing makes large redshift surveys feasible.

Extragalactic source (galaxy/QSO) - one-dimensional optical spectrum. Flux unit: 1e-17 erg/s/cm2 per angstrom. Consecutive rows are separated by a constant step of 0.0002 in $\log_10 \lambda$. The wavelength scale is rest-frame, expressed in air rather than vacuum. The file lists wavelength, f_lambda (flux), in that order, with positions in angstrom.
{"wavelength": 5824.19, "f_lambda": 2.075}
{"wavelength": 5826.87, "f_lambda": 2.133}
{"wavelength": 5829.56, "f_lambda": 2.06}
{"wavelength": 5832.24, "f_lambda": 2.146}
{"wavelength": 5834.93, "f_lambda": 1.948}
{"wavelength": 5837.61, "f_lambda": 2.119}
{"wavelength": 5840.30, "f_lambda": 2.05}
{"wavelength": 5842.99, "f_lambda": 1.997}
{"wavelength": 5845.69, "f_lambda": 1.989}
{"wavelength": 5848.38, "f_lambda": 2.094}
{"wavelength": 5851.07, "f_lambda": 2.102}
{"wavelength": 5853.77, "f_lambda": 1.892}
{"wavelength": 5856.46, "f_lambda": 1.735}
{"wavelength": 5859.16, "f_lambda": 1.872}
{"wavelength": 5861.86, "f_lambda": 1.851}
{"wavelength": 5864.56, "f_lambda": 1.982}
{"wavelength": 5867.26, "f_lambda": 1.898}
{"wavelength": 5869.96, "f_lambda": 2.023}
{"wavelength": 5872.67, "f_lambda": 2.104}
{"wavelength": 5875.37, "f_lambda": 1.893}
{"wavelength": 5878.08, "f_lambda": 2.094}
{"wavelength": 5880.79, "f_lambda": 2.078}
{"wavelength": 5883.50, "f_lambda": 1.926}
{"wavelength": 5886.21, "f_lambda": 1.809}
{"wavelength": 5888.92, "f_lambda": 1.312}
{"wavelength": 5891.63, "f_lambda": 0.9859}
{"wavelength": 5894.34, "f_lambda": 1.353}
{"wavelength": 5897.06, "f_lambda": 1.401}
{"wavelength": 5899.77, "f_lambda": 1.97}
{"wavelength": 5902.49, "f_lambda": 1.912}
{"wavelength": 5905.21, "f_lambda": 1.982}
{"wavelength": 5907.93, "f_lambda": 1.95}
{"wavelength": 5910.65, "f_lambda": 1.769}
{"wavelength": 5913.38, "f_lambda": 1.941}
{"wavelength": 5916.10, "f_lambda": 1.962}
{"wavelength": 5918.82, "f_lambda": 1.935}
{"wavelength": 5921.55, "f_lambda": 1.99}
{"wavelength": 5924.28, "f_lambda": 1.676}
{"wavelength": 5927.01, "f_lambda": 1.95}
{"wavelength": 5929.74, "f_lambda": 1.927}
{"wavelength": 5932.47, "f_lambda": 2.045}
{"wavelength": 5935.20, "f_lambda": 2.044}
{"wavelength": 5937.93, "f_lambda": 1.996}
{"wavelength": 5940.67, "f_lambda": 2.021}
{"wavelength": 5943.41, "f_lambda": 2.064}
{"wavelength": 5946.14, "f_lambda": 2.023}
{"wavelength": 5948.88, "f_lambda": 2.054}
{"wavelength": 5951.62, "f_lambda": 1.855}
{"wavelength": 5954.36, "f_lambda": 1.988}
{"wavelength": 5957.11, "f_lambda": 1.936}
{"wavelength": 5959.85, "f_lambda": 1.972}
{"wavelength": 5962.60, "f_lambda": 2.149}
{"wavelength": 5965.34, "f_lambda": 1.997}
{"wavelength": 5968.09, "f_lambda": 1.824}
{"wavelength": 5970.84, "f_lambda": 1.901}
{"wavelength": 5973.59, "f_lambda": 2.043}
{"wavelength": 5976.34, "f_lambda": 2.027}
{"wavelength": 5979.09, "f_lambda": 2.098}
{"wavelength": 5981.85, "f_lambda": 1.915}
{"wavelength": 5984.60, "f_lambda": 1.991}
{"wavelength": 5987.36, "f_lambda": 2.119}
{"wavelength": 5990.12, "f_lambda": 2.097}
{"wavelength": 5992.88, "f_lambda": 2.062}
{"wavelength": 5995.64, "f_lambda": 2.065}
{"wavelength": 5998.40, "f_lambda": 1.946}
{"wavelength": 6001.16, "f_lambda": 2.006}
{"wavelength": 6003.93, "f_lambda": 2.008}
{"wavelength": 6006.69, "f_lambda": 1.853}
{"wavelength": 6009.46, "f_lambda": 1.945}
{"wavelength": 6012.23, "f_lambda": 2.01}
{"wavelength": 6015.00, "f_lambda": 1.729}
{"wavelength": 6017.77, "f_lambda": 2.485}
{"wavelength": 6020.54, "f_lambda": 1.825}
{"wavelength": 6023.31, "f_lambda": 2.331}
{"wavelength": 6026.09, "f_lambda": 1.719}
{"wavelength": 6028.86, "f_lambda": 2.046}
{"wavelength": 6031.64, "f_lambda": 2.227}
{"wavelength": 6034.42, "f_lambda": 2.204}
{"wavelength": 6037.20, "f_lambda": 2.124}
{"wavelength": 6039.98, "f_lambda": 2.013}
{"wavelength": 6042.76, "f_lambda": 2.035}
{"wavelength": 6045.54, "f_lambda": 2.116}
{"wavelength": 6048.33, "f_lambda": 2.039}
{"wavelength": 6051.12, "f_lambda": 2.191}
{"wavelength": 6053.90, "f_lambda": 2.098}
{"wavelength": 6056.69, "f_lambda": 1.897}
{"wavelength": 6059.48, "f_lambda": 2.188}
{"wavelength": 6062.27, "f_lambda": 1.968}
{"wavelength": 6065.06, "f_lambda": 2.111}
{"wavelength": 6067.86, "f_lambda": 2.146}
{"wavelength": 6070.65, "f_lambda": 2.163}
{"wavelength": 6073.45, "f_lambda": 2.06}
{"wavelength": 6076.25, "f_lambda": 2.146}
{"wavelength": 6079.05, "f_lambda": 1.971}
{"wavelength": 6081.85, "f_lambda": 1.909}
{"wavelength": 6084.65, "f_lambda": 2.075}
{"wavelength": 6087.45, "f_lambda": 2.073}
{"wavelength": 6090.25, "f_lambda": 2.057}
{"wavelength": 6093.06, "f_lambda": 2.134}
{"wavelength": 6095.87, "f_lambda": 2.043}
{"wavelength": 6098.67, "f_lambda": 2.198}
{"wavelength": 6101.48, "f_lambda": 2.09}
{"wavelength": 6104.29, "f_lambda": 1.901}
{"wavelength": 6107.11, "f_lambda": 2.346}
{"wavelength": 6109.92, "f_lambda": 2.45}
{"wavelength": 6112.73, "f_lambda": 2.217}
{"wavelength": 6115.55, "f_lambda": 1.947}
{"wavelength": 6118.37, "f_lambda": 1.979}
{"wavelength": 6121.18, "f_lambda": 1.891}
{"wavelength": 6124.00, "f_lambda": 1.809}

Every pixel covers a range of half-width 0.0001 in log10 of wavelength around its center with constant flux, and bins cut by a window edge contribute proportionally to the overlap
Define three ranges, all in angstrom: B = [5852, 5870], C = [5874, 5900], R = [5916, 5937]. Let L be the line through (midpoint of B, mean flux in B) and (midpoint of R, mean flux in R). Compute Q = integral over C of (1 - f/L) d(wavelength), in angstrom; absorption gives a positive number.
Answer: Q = 3.3 angstrom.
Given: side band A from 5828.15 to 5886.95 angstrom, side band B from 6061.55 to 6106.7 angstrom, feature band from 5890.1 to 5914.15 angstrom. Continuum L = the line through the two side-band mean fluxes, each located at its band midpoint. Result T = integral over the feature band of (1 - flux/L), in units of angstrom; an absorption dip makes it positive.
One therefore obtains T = 3.8 angstrom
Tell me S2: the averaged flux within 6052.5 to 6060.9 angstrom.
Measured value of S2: 2.06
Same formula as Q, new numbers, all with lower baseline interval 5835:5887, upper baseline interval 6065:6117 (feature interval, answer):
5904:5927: 1.2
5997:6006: 0.3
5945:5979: 0.8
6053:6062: 0.2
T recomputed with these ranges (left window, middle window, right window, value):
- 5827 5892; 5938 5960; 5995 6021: -0.3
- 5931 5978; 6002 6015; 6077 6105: 0.6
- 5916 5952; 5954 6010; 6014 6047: 0.7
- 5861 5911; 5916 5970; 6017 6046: -1.5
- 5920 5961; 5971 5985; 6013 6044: 0.0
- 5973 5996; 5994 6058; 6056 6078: 0.8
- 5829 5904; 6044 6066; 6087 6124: -0.3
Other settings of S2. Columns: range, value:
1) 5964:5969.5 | 1.91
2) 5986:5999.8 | 2.06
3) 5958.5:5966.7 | 2.04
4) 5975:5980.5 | 2.06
